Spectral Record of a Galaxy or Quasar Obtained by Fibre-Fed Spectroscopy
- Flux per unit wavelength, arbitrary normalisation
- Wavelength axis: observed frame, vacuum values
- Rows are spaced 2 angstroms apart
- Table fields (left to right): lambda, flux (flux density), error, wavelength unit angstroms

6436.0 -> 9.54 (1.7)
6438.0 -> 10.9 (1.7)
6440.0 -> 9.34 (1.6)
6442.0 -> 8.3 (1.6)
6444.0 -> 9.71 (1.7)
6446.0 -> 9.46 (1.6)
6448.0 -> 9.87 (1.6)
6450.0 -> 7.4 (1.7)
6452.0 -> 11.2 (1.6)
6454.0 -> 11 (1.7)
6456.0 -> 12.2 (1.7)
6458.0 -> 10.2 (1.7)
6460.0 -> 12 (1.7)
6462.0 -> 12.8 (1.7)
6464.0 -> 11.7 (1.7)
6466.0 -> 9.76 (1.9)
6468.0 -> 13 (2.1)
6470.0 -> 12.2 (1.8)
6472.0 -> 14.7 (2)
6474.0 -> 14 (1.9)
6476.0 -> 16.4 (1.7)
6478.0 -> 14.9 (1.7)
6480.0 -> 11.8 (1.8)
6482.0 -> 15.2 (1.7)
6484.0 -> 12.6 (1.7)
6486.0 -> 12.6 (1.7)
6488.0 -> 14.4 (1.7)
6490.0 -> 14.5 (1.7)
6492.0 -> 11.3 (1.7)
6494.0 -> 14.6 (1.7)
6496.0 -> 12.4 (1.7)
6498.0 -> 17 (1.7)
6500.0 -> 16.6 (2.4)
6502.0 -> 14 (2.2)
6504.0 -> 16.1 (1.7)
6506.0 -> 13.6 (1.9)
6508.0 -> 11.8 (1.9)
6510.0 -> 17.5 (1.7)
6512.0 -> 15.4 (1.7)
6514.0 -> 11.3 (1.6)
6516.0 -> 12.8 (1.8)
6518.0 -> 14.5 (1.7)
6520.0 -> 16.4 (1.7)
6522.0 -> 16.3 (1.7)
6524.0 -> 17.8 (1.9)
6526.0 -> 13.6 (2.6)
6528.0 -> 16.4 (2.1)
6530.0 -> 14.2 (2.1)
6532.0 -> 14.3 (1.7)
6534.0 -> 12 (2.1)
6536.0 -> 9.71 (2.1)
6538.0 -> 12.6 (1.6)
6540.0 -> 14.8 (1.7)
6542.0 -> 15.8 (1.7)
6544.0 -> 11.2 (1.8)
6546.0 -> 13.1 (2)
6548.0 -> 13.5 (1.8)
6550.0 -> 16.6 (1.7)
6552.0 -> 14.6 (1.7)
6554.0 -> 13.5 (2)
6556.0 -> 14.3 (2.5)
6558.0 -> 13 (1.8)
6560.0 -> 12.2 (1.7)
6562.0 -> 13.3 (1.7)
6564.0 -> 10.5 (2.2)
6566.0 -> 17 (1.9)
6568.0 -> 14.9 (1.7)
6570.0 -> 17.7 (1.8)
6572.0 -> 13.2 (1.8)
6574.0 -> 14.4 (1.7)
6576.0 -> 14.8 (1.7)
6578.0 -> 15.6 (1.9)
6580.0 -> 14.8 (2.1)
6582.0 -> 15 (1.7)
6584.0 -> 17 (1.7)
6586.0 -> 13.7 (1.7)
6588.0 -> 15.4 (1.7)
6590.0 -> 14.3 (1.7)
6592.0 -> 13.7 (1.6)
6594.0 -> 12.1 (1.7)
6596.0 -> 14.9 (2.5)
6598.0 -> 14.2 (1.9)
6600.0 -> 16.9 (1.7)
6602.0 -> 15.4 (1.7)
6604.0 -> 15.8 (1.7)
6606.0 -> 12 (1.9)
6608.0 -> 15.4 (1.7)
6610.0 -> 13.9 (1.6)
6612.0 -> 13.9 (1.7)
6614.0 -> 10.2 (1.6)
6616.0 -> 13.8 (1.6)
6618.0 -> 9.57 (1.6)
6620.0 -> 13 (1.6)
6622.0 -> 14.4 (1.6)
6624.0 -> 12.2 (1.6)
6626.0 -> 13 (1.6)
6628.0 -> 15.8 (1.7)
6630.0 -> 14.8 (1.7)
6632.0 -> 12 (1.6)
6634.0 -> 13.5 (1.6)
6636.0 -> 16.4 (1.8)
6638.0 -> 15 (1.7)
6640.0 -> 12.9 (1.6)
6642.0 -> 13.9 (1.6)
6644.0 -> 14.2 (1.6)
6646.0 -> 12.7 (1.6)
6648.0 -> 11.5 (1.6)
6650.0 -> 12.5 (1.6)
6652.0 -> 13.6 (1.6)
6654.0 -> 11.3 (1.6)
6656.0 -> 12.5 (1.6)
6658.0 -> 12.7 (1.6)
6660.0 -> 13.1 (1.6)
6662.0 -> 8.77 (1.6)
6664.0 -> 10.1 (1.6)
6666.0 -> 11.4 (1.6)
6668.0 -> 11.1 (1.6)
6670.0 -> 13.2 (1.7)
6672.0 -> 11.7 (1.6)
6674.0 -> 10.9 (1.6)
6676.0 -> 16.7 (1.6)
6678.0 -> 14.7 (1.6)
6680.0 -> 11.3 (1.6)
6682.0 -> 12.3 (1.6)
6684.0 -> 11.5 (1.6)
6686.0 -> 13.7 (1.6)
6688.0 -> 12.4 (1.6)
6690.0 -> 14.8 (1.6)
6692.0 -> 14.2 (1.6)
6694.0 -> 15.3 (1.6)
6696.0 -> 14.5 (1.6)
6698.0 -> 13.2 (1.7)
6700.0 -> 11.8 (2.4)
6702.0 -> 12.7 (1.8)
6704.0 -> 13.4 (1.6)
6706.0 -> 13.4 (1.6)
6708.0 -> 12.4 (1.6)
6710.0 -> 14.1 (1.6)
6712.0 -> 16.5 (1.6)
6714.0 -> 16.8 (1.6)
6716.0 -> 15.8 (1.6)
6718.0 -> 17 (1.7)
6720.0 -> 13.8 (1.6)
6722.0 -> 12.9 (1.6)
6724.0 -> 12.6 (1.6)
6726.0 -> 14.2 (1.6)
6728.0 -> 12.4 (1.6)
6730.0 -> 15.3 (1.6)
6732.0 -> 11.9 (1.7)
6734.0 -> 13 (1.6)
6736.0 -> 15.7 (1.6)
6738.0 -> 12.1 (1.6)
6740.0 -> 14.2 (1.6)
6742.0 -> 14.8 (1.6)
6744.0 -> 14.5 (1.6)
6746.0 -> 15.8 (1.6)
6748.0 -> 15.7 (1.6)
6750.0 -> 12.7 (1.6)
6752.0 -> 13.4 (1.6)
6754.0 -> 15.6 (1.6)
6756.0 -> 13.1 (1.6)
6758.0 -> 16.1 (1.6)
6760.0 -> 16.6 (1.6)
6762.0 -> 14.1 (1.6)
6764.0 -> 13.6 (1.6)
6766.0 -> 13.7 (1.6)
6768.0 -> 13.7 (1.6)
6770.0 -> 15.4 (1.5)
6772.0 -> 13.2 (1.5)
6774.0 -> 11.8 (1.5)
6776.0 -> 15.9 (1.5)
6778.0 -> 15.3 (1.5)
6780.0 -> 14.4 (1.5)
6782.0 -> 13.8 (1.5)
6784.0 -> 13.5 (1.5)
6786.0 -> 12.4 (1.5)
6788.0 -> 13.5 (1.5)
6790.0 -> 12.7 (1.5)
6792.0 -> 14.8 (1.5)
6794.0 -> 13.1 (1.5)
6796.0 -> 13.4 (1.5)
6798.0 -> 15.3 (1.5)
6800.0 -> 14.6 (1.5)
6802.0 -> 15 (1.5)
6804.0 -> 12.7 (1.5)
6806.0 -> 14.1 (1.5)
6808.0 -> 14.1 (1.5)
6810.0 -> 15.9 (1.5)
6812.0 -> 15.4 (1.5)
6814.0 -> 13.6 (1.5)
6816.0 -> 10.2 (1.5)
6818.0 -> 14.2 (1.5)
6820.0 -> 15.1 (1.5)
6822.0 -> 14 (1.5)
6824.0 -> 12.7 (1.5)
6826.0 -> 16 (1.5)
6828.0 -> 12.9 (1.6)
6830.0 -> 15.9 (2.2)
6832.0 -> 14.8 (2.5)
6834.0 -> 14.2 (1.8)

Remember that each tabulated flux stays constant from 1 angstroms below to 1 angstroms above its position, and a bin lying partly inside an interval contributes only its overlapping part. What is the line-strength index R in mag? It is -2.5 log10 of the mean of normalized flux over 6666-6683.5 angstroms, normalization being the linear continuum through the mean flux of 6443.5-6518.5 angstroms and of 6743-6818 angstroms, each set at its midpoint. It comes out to 0.09 mag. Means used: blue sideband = 13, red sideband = 14.1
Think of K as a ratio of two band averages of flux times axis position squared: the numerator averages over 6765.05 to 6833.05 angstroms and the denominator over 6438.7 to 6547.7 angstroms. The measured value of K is 1.2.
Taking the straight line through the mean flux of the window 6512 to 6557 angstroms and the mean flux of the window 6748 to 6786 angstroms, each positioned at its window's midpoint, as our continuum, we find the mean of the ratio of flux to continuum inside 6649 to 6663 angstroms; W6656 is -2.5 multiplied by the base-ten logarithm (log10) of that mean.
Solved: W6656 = 0.17 mag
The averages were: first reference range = 14.1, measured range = 12.1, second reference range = 14.2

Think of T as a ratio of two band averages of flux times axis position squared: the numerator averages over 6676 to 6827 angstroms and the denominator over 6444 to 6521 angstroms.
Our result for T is 1.16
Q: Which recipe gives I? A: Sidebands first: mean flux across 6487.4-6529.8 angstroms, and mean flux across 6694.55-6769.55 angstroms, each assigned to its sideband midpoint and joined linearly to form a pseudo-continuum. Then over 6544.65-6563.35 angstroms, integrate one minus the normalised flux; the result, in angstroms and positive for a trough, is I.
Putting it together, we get 1.1 angstroms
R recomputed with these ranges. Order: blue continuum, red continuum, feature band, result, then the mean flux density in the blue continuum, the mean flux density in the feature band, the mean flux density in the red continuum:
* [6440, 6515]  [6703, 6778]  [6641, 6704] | 0.094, 12.8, 12.7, 14.3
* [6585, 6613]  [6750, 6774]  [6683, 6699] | 0.047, 14.4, 13.7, 14.2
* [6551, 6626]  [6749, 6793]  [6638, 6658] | 0.094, 14.1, 12.9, 14.1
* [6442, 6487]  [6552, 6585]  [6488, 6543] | -0.093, 11.9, 14.3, 14.5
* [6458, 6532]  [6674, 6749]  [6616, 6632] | 0.061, 14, 13.2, 13.9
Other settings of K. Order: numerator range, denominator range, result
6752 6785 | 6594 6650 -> 1.09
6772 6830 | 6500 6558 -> 1.07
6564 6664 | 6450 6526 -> 1.05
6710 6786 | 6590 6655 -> 1.09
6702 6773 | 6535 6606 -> 1.05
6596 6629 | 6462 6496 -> 1.08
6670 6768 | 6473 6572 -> 1.04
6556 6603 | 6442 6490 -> 1.24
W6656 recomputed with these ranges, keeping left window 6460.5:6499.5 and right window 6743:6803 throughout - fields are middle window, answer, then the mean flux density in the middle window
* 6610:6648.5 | 0.04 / 13.3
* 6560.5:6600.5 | -0.07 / 14.6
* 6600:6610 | -0.08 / 14.8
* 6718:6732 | 0.03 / 13.7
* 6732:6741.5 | 0.04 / 13.6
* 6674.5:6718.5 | 0.01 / 14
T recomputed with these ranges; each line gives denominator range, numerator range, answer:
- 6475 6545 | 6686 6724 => 1.06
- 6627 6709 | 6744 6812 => 1.13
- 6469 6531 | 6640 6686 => 0.90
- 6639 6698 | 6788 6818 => 1.14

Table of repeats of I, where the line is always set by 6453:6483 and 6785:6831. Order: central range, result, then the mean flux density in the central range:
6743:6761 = -1.4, 14.8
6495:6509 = -1.7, 14.5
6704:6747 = -1.7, 14.2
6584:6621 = -1.7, 13.9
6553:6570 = -0.9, 13.8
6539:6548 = -0.4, 13.7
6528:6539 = 0.1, 12.9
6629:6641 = -0.6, 14.1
